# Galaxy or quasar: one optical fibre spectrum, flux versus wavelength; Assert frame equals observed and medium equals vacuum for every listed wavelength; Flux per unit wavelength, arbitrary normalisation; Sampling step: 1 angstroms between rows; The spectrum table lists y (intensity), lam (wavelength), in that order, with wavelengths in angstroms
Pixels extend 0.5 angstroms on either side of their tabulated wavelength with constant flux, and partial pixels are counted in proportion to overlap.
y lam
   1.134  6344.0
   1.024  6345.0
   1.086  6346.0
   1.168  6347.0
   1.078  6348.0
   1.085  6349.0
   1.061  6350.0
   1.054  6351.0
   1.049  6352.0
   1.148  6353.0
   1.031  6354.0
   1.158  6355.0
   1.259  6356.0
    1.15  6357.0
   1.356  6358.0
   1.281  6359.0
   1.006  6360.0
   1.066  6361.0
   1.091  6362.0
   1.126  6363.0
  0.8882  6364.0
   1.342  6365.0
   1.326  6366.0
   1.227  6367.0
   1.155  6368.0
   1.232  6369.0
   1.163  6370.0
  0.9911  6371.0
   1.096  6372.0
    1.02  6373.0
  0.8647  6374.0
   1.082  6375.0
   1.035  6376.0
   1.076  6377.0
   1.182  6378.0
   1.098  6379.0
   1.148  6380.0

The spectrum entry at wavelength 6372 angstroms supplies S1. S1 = 1.096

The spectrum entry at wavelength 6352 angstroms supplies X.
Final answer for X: 1.049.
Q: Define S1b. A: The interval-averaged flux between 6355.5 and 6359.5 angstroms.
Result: 1.26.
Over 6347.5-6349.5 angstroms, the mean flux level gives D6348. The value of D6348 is 1.08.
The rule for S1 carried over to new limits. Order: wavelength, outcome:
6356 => 1.259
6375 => 1.082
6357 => 1.15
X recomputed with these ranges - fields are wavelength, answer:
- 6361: 1.066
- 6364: 0.8882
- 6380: 1.148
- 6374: 0.8647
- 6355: 1.158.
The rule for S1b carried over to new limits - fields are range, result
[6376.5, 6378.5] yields 1.13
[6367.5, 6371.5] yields 1.14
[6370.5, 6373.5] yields 1.04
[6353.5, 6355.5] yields 1.09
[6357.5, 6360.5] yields 1.21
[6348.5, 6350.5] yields 1.07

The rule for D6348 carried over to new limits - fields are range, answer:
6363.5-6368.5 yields 1.19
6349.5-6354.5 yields 1.07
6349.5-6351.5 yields 1.06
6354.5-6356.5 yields 1.21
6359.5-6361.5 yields 1.04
